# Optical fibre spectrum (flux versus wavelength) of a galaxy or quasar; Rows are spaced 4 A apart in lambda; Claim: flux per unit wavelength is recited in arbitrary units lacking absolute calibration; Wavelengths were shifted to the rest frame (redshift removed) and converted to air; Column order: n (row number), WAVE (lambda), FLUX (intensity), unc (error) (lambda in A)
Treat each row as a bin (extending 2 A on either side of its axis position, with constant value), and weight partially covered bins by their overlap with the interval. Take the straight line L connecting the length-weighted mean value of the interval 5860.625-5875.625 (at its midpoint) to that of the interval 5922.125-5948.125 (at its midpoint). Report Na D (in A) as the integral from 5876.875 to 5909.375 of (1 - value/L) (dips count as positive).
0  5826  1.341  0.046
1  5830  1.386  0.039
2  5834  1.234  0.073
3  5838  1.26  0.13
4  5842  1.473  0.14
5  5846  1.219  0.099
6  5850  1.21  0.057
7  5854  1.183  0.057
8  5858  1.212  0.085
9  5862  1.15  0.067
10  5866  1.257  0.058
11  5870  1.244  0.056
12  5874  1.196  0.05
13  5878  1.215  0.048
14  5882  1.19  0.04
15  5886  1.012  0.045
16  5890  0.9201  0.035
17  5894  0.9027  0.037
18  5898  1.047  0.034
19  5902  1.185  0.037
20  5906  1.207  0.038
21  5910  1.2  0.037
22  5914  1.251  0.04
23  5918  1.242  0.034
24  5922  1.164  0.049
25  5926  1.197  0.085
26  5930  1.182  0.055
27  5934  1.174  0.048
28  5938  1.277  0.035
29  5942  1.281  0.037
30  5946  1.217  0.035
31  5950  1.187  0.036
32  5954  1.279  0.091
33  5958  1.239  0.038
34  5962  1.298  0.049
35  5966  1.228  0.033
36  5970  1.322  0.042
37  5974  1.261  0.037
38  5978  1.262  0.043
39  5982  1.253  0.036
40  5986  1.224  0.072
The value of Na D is 3.5 A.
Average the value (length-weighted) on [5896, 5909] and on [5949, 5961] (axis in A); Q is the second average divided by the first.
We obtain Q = 1.08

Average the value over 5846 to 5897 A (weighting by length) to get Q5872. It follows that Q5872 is 1.14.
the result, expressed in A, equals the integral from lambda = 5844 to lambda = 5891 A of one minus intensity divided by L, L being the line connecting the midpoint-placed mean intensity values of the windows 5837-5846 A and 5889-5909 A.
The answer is 1.8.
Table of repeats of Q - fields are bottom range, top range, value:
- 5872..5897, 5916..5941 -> 1.13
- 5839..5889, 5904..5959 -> 1.01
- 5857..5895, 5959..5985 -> 1.12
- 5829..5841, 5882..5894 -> 0.76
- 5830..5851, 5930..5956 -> 0.95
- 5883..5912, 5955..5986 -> 1.18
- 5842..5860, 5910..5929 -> 0.98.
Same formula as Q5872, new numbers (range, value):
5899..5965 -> 1.22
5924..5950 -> 1.22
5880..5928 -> 1.13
